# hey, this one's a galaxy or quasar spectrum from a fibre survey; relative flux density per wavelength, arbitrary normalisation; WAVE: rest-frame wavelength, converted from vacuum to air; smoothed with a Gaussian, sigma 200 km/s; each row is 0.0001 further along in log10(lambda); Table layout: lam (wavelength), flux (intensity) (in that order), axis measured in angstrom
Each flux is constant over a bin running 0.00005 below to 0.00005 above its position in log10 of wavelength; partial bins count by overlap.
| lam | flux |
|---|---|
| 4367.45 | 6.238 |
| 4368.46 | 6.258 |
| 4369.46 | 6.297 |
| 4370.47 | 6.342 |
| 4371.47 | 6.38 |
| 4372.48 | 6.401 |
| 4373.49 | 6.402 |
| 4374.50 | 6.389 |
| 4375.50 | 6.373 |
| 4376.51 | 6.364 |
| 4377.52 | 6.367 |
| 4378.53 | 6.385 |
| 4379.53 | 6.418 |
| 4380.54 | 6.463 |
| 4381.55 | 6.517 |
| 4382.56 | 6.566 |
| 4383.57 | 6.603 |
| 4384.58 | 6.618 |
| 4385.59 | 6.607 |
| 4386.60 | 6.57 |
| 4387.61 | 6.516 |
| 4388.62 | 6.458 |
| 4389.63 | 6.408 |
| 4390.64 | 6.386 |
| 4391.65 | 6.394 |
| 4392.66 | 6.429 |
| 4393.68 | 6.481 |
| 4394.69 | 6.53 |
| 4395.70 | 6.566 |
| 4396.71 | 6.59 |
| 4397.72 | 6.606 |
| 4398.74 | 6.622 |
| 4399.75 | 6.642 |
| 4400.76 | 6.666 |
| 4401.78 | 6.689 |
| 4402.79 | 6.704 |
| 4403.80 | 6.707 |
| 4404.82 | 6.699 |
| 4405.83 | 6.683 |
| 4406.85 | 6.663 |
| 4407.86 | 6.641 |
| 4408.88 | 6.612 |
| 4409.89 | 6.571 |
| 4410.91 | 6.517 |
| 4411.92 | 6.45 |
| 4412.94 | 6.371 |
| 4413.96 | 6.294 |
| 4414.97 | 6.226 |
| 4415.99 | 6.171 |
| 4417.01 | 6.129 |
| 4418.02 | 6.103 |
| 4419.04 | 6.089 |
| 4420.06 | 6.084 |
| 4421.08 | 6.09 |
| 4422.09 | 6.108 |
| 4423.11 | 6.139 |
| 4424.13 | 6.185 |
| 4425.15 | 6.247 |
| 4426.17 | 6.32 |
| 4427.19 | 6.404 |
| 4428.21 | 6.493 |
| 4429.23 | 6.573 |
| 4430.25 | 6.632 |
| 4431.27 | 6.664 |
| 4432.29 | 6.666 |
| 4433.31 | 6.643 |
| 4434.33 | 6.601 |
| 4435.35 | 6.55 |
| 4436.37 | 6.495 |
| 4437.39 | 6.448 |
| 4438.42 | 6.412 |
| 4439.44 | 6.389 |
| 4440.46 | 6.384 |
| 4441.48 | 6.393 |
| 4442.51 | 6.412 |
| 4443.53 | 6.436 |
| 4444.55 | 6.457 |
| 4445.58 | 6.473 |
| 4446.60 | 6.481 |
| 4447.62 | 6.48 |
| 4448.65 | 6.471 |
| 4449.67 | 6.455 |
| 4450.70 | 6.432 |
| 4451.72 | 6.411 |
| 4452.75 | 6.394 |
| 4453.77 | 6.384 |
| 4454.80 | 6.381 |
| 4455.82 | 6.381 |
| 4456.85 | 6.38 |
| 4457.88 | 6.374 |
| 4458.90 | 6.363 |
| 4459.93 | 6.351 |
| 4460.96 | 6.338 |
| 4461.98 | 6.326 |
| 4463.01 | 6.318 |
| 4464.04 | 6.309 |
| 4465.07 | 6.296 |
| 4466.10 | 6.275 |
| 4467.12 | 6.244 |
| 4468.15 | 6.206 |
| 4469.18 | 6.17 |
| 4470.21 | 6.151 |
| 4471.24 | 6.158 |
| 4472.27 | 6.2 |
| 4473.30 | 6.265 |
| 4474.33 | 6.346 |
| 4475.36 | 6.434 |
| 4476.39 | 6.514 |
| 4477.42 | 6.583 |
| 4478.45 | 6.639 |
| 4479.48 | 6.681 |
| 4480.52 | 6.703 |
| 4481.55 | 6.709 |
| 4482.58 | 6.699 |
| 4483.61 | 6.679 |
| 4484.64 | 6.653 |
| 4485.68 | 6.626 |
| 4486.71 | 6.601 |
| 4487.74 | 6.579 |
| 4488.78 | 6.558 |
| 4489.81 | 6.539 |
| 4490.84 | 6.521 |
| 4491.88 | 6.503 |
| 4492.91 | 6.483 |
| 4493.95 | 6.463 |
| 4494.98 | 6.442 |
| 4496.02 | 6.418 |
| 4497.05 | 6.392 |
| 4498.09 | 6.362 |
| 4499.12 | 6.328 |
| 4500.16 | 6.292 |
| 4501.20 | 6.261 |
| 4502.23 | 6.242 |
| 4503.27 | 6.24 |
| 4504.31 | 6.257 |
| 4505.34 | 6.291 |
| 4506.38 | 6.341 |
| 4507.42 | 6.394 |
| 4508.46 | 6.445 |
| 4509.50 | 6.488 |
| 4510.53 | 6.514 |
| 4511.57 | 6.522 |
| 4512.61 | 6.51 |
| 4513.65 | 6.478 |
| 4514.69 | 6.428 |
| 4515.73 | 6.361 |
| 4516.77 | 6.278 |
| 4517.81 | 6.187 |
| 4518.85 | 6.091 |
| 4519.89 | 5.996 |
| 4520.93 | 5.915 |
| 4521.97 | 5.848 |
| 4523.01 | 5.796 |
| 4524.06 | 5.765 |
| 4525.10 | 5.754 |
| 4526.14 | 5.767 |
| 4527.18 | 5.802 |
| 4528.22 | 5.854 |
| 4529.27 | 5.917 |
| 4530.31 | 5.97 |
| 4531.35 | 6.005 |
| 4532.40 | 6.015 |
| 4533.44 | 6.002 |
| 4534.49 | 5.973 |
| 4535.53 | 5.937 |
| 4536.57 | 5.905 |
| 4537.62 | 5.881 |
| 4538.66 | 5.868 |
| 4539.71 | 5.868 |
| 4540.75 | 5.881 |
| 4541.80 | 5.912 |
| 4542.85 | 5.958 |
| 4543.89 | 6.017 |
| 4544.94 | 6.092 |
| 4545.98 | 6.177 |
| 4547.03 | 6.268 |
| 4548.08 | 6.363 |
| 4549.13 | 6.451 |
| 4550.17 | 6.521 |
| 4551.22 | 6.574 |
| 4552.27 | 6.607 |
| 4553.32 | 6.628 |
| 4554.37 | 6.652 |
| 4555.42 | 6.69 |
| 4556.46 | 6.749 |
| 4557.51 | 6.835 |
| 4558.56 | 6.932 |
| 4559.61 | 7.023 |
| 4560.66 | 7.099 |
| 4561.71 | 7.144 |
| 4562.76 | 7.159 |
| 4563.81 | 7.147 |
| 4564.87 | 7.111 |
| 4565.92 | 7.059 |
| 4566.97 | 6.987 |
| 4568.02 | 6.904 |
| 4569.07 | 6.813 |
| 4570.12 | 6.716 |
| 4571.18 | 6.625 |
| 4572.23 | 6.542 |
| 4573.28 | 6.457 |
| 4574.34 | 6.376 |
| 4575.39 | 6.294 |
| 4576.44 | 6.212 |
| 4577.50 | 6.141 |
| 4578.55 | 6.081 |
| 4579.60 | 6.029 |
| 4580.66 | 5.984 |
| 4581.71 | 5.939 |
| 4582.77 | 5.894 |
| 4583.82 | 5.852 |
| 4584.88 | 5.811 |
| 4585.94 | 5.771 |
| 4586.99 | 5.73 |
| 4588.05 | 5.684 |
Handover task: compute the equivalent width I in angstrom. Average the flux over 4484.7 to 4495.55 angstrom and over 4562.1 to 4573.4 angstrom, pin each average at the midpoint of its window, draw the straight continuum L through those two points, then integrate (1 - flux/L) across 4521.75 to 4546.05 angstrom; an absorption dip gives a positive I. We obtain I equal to 2.96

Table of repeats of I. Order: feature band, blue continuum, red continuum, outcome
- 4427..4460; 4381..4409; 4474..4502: 0.41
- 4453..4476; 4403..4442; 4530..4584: 0.38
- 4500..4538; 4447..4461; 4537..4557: 1.11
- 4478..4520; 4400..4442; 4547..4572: 1.23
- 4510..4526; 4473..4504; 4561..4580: 0.98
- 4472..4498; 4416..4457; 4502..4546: -1.28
